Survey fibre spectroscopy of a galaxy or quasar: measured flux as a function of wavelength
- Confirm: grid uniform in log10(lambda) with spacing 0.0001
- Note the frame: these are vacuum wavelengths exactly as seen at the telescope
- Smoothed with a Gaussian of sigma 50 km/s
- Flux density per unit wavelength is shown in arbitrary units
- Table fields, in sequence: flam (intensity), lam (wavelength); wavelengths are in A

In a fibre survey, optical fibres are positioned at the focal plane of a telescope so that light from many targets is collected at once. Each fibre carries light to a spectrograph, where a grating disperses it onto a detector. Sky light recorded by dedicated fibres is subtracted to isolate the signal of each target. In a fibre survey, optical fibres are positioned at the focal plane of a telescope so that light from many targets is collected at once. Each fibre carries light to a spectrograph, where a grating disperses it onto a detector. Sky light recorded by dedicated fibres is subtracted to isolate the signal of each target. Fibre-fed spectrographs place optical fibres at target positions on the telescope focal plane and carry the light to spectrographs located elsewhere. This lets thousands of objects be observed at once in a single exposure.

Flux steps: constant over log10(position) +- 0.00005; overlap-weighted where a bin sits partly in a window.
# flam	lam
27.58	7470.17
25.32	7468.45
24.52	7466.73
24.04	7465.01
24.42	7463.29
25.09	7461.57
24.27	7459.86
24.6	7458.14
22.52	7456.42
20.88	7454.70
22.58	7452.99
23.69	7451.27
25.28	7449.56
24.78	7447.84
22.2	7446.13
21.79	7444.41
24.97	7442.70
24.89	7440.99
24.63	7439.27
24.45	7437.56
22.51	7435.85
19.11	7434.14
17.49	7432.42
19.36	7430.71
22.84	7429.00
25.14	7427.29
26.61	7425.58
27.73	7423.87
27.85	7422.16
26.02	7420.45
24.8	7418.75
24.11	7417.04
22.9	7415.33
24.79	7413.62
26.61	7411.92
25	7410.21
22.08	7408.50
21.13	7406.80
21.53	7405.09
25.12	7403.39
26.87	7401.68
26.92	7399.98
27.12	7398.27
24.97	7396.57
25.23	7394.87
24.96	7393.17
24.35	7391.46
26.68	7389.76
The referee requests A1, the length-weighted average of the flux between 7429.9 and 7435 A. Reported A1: 18.6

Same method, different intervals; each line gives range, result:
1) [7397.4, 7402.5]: 27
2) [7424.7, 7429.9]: 24.8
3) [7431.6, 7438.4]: 20.9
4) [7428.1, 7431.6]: 21.1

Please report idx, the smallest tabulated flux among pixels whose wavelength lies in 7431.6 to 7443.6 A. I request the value 17.49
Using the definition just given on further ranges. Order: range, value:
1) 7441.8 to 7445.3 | 21.79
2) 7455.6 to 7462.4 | 22.52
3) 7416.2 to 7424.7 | 24.11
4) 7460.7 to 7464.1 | 24.42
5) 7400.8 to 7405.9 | 21.53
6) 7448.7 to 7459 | 20.88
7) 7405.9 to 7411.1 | 21.13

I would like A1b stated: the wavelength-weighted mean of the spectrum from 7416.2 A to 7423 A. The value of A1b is 25.7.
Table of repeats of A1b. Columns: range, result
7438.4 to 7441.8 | 24.7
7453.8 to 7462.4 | 23.5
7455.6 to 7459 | 23.5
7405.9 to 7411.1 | 22.7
